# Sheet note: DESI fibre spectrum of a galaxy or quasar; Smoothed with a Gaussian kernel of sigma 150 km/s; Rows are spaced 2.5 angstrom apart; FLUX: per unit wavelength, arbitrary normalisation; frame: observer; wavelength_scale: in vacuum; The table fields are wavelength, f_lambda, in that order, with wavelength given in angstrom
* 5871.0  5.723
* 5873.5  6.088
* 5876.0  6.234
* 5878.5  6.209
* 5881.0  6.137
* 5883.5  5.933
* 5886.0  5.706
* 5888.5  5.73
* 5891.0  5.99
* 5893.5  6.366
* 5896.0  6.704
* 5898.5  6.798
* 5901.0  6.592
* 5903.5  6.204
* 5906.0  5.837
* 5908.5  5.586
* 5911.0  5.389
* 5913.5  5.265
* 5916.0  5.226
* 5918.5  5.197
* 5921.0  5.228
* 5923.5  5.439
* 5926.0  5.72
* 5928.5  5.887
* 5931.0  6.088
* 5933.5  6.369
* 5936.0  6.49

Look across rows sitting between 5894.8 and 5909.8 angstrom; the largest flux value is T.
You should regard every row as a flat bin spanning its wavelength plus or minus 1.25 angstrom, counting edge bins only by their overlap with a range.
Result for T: 6.798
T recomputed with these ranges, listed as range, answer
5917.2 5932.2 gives 6.088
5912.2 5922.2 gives 5.265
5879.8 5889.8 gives 6.137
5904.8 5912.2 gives 5.837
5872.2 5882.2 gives 6.234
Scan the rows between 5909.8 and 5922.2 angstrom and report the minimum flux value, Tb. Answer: 5.197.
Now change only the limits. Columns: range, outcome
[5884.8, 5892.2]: 5.706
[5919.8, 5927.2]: 5.228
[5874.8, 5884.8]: 5.933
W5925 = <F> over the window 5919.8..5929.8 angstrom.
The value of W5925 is 5.57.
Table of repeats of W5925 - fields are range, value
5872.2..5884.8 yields 6.12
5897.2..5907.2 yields 6.36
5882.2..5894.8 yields 5.95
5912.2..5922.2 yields 5.23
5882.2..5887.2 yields 5.82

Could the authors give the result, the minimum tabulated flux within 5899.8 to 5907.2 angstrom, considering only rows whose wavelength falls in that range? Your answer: 5.837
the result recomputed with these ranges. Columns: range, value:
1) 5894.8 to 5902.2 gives 6.592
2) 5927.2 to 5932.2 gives 5.887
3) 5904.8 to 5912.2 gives 5.389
